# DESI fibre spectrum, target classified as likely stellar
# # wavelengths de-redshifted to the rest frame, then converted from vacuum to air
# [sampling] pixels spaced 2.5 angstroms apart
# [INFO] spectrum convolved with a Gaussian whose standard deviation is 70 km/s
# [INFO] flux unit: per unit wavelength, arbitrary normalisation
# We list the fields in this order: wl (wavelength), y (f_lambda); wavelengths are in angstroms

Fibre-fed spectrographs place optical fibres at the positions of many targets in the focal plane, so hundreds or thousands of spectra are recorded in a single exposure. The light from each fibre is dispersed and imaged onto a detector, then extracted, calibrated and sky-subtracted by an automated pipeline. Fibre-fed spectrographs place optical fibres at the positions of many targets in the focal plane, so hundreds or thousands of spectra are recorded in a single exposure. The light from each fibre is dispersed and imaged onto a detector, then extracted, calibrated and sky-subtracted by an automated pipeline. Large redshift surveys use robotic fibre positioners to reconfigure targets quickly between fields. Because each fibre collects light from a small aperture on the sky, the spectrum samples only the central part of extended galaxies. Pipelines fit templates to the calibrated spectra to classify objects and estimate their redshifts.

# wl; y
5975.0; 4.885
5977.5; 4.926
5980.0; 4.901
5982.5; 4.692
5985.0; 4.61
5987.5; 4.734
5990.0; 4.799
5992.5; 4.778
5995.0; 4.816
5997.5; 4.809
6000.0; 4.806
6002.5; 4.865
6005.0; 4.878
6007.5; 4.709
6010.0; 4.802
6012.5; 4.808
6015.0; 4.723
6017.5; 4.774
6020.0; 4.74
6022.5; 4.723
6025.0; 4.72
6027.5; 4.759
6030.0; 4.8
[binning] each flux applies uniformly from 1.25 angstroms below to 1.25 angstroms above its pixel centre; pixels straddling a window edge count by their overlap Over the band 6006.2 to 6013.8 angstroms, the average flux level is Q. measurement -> 4.77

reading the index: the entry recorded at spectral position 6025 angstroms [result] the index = 4.72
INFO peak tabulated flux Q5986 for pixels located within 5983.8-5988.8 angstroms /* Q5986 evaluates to 4.734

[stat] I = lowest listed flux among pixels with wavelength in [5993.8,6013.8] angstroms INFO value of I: 4.709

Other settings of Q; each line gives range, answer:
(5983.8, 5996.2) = 4.75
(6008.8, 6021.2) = 4.77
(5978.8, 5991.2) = 4.75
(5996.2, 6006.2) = 4.84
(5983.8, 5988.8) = 4.67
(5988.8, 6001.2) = 4.8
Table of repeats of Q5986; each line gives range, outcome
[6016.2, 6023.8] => 4.774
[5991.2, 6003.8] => 4.865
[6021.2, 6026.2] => 4.723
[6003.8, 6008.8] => 4.878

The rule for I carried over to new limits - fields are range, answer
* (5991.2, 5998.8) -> 4.778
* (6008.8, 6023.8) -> 4.723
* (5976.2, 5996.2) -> 4.61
